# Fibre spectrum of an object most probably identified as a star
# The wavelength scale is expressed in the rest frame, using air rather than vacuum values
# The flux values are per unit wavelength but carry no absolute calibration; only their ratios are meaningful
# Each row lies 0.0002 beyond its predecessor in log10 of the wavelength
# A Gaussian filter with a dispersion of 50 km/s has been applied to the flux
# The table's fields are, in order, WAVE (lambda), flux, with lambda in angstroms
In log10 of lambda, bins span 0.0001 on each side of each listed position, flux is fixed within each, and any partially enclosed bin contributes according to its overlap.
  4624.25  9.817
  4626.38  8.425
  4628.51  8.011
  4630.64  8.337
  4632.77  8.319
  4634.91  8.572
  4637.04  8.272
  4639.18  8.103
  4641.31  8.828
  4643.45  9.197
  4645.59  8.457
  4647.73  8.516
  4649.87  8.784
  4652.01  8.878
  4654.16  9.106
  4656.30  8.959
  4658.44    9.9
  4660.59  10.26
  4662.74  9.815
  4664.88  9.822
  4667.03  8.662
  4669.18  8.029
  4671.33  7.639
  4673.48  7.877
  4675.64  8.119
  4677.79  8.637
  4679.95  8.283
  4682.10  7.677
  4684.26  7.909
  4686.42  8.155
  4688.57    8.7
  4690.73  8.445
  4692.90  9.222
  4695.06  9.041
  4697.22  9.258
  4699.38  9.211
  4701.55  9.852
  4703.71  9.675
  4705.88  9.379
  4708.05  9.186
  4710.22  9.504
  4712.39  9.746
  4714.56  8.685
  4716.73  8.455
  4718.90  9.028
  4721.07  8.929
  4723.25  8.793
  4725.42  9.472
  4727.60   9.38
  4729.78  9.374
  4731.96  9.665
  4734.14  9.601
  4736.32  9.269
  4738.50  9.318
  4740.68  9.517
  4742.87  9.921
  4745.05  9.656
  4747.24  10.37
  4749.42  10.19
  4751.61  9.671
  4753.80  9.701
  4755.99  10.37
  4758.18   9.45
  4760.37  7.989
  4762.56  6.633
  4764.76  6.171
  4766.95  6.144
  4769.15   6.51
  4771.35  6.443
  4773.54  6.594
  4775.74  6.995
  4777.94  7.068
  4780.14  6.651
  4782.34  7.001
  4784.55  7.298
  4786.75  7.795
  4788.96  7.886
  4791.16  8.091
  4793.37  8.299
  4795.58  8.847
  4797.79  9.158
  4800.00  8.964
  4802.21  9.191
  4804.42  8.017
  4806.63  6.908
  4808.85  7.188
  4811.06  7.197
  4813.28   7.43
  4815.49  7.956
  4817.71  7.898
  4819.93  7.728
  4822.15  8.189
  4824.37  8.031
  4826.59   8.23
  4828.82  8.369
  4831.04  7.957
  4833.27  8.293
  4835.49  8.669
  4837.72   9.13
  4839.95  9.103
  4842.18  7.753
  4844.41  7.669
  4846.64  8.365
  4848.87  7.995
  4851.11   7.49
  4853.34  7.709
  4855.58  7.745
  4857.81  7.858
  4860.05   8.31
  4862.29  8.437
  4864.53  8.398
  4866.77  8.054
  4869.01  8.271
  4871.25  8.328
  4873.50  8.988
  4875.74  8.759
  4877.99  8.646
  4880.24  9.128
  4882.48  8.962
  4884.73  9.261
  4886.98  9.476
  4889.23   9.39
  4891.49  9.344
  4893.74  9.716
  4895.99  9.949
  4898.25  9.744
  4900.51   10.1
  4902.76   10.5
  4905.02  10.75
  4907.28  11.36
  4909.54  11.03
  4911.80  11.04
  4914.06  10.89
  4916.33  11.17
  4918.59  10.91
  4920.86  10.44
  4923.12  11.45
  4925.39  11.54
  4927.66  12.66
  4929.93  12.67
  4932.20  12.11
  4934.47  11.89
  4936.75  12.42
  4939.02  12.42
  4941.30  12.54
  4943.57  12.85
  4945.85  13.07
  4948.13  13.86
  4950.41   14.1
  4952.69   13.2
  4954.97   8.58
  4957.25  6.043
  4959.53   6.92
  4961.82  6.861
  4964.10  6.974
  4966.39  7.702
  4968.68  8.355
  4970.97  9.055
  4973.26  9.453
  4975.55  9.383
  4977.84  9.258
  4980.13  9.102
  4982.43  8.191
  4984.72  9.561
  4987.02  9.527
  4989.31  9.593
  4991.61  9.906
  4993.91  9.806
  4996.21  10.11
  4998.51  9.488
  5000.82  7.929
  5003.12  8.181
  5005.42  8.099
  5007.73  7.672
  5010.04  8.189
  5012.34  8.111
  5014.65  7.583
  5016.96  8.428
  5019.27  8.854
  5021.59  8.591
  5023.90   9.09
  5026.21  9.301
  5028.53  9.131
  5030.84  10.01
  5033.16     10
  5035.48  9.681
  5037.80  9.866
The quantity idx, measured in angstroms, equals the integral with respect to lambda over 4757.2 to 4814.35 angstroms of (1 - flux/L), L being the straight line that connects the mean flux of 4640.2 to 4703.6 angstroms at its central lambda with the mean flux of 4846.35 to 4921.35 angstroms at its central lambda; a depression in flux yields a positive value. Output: 9.76 angstroms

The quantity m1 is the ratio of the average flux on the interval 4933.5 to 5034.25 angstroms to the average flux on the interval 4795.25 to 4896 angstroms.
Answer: 1.14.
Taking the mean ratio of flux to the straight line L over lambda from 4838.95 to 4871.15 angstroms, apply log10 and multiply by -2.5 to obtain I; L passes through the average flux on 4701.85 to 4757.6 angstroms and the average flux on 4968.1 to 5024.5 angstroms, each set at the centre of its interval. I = 0.14 mag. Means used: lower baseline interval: 9.48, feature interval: 8.09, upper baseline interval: 8.86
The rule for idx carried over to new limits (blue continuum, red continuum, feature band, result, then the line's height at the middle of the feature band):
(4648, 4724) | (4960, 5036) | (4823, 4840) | 0.81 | 8.85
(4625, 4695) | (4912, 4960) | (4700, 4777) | 4.90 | 9.47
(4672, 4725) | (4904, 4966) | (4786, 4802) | 2.03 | 9.73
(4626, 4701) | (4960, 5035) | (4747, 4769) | 0.51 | 8.71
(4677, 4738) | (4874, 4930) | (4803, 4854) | 9.56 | 9.82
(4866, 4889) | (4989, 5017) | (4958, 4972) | 1.82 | 8.72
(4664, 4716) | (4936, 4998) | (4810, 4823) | 2.21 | 9.3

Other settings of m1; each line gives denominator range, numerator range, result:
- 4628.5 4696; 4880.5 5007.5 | 1.17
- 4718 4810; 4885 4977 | 1.25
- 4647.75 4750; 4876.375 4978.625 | 1.14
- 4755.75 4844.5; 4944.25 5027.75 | 1.17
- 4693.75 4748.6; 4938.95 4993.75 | 1.05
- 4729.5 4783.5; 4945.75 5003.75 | 1.11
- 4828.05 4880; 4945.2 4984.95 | 1.13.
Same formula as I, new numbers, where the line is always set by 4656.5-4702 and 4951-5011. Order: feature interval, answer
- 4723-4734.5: -0.08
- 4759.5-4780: 0.29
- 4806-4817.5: 0.19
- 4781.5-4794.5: 0.14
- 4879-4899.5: -0.08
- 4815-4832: 0.09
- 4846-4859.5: 0.12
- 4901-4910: -0.23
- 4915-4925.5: -0.25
